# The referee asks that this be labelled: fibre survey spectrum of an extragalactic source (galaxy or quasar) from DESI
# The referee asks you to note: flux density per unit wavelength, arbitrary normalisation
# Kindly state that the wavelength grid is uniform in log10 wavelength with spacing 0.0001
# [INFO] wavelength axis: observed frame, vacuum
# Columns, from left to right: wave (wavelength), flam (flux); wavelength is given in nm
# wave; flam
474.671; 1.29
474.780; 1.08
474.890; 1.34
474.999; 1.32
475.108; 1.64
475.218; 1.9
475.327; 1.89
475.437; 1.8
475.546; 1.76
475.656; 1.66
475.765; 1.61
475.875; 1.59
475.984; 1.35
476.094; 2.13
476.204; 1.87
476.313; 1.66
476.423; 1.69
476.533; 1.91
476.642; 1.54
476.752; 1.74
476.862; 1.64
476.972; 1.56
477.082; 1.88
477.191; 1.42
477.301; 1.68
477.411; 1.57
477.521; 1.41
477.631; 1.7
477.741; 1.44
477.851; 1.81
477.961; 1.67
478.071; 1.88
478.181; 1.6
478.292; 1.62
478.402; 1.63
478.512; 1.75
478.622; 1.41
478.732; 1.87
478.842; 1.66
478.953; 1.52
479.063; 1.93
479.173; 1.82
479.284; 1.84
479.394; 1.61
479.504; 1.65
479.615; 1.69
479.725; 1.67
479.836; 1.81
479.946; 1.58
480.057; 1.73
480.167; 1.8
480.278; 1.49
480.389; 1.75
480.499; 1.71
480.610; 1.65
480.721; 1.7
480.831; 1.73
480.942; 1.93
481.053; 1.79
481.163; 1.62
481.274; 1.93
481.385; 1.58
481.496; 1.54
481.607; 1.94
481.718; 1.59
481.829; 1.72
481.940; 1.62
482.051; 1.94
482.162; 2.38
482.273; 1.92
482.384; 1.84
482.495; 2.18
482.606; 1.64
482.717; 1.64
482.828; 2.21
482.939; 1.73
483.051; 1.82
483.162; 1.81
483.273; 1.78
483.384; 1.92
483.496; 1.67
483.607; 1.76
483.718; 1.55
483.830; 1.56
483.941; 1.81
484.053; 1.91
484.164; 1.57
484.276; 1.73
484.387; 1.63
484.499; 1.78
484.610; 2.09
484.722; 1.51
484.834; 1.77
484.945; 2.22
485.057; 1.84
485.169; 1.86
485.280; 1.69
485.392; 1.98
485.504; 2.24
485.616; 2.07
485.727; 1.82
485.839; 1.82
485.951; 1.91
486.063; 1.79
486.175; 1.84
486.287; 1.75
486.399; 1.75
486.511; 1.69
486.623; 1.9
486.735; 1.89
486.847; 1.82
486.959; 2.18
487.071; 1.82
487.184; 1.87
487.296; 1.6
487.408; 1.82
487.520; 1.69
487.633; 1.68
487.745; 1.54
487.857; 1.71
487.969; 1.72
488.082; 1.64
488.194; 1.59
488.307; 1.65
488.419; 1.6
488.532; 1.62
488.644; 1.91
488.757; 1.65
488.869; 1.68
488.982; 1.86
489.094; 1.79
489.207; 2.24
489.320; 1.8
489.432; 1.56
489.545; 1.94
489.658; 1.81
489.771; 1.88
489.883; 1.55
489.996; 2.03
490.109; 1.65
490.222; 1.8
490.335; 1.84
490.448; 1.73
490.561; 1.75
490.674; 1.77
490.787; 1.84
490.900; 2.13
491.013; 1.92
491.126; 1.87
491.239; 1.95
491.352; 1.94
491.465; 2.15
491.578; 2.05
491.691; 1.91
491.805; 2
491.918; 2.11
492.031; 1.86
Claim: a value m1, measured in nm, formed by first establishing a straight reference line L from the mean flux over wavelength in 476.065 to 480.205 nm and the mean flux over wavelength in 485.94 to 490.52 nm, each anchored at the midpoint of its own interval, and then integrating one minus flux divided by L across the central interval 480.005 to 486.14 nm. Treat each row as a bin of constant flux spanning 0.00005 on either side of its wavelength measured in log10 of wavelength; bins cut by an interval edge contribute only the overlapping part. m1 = -0.26 nm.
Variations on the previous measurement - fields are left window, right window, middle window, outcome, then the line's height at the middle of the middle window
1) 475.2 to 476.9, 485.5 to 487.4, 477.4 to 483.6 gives 0.153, 1.79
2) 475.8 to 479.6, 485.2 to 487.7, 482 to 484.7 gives -0.058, 1.79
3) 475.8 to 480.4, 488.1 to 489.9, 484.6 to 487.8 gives -0.184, 1.74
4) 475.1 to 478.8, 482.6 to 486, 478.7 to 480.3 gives 0.017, 1.73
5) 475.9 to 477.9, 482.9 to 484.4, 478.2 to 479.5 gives -0.005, 1.69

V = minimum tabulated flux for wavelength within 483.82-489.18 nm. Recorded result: 1.51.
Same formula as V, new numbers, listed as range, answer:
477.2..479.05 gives 1.41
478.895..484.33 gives 1.49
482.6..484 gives 1.55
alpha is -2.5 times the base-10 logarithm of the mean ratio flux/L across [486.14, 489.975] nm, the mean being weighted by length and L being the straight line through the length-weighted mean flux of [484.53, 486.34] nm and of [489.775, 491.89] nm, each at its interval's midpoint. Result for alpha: 0.07 mag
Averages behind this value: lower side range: 1.89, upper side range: 1.89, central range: 1.77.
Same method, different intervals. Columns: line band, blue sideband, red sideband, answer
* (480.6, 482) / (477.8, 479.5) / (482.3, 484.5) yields 0.02 mag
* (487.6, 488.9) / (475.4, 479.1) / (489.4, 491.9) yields 0.11 mag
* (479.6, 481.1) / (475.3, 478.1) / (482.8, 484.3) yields 0.01 mag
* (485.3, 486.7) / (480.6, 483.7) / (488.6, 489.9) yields -0.04 mag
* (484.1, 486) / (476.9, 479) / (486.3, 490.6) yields -0.08 mag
